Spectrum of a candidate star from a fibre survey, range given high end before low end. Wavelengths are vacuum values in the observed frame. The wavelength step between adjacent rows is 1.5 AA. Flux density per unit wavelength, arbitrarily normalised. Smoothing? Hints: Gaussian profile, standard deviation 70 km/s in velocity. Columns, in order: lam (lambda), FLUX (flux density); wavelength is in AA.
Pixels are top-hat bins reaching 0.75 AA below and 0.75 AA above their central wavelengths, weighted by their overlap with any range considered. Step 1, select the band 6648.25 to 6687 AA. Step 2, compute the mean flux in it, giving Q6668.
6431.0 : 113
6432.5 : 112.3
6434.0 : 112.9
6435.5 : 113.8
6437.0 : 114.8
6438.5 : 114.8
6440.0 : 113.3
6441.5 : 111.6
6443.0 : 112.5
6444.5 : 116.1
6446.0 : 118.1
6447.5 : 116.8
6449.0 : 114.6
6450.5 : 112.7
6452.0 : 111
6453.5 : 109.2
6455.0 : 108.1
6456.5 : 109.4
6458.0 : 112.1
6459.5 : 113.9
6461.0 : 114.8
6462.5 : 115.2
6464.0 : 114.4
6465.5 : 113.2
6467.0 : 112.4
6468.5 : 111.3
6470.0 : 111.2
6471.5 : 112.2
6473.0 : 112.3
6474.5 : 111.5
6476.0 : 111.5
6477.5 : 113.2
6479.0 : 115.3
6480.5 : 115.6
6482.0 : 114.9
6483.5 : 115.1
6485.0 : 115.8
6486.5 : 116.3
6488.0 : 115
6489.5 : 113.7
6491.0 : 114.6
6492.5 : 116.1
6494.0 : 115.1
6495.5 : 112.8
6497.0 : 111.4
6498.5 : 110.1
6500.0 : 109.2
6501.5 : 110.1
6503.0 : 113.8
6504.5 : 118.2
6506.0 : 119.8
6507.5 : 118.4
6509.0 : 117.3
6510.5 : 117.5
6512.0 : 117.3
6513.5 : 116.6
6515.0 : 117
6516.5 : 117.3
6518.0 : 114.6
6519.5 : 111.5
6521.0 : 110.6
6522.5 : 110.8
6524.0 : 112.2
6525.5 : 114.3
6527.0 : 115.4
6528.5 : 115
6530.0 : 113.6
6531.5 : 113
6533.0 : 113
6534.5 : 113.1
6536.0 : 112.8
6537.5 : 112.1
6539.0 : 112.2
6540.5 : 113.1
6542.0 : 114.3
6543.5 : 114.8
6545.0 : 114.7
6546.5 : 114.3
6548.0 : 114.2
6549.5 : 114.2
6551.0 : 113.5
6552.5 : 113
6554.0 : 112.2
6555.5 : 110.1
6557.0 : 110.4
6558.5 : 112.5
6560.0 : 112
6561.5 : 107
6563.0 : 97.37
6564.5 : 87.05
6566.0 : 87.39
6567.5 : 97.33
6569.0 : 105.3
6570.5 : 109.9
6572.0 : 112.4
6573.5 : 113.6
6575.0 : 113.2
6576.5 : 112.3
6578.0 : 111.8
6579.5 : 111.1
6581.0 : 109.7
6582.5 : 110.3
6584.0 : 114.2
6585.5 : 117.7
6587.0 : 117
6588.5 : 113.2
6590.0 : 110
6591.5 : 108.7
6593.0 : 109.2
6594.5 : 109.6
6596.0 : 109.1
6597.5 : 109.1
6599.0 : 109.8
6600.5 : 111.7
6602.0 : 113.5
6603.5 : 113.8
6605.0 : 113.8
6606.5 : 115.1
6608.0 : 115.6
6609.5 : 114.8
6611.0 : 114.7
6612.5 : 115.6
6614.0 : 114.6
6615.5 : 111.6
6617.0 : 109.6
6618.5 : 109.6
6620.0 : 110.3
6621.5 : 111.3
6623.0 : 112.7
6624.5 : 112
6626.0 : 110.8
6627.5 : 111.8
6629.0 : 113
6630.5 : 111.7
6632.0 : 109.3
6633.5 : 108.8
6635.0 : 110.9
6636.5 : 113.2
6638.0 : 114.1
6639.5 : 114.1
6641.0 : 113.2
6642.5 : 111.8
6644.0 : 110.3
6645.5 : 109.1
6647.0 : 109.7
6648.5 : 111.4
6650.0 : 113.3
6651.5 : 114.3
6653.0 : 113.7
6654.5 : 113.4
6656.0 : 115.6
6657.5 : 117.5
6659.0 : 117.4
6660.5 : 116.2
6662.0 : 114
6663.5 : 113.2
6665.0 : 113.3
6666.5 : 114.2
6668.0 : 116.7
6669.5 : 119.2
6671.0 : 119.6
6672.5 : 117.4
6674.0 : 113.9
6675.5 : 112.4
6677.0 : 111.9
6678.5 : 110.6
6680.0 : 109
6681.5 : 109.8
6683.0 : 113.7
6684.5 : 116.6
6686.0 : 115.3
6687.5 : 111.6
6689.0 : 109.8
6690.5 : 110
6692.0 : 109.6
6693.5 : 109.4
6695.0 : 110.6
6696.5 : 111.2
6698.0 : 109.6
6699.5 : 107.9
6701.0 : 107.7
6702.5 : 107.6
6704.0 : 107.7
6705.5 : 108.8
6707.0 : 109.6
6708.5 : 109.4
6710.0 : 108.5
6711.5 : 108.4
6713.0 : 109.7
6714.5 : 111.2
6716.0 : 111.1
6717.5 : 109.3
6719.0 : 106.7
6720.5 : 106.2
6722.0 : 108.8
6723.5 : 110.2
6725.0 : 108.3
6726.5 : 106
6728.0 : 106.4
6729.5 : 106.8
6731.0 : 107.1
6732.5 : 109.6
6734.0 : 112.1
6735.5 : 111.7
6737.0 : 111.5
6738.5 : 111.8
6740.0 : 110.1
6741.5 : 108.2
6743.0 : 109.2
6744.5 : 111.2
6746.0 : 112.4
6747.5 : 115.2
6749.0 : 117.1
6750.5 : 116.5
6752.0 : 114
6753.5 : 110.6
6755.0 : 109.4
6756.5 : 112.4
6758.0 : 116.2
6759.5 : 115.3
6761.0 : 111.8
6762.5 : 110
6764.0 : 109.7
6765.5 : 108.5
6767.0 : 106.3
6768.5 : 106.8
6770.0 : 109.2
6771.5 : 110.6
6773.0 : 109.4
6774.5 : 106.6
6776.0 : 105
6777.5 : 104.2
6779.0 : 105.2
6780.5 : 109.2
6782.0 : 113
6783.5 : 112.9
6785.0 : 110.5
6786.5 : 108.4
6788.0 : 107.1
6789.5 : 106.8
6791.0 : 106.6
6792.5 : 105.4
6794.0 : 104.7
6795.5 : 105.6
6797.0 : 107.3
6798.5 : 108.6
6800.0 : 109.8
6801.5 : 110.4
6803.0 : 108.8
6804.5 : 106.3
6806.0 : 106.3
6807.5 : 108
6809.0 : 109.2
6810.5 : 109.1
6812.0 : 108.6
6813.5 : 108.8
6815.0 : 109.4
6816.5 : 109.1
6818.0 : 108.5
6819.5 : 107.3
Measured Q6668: 114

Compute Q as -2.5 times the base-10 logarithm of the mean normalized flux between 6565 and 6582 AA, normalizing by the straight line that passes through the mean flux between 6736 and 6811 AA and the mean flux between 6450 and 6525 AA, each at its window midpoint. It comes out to 0.050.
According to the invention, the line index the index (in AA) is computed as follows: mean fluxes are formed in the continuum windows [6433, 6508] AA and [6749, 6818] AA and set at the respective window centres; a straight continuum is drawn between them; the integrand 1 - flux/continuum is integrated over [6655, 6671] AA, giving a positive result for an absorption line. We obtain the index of -0.7 AA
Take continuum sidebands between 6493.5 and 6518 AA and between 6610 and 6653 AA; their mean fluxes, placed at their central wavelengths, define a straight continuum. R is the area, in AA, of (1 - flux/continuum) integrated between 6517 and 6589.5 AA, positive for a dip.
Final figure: 1.9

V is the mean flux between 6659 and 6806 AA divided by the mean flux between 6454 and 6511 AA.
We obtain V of 0.97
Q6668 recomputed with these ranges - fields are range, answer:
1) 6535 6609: 111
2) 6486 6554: 114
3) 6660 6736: 111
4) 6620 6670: 113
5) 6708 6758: 110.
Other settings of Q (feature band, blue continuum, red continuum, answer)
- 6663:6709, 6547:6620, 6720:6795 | -0.02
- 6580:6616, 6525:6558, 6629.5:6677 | 0.01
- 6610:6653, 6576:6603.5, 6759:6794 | -0.01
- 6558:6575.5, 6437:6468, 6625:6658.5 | 0.08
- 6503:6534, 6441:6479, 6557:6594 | -0.04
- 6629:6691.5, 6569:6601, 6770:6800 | -0.03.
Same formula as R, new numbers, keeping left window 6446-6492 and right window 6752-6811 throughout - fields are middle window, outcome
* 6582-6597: 0.0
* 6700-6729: 0.3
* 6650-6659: -0.4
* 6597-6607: -0.1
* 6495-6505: 0.1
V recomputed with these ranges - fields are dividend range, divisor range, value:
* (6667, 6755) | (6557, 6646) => 1.00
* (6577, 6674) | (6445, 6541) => 0.99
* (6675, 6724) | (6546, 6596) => 1.01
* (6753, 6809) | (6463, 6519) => 0.95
